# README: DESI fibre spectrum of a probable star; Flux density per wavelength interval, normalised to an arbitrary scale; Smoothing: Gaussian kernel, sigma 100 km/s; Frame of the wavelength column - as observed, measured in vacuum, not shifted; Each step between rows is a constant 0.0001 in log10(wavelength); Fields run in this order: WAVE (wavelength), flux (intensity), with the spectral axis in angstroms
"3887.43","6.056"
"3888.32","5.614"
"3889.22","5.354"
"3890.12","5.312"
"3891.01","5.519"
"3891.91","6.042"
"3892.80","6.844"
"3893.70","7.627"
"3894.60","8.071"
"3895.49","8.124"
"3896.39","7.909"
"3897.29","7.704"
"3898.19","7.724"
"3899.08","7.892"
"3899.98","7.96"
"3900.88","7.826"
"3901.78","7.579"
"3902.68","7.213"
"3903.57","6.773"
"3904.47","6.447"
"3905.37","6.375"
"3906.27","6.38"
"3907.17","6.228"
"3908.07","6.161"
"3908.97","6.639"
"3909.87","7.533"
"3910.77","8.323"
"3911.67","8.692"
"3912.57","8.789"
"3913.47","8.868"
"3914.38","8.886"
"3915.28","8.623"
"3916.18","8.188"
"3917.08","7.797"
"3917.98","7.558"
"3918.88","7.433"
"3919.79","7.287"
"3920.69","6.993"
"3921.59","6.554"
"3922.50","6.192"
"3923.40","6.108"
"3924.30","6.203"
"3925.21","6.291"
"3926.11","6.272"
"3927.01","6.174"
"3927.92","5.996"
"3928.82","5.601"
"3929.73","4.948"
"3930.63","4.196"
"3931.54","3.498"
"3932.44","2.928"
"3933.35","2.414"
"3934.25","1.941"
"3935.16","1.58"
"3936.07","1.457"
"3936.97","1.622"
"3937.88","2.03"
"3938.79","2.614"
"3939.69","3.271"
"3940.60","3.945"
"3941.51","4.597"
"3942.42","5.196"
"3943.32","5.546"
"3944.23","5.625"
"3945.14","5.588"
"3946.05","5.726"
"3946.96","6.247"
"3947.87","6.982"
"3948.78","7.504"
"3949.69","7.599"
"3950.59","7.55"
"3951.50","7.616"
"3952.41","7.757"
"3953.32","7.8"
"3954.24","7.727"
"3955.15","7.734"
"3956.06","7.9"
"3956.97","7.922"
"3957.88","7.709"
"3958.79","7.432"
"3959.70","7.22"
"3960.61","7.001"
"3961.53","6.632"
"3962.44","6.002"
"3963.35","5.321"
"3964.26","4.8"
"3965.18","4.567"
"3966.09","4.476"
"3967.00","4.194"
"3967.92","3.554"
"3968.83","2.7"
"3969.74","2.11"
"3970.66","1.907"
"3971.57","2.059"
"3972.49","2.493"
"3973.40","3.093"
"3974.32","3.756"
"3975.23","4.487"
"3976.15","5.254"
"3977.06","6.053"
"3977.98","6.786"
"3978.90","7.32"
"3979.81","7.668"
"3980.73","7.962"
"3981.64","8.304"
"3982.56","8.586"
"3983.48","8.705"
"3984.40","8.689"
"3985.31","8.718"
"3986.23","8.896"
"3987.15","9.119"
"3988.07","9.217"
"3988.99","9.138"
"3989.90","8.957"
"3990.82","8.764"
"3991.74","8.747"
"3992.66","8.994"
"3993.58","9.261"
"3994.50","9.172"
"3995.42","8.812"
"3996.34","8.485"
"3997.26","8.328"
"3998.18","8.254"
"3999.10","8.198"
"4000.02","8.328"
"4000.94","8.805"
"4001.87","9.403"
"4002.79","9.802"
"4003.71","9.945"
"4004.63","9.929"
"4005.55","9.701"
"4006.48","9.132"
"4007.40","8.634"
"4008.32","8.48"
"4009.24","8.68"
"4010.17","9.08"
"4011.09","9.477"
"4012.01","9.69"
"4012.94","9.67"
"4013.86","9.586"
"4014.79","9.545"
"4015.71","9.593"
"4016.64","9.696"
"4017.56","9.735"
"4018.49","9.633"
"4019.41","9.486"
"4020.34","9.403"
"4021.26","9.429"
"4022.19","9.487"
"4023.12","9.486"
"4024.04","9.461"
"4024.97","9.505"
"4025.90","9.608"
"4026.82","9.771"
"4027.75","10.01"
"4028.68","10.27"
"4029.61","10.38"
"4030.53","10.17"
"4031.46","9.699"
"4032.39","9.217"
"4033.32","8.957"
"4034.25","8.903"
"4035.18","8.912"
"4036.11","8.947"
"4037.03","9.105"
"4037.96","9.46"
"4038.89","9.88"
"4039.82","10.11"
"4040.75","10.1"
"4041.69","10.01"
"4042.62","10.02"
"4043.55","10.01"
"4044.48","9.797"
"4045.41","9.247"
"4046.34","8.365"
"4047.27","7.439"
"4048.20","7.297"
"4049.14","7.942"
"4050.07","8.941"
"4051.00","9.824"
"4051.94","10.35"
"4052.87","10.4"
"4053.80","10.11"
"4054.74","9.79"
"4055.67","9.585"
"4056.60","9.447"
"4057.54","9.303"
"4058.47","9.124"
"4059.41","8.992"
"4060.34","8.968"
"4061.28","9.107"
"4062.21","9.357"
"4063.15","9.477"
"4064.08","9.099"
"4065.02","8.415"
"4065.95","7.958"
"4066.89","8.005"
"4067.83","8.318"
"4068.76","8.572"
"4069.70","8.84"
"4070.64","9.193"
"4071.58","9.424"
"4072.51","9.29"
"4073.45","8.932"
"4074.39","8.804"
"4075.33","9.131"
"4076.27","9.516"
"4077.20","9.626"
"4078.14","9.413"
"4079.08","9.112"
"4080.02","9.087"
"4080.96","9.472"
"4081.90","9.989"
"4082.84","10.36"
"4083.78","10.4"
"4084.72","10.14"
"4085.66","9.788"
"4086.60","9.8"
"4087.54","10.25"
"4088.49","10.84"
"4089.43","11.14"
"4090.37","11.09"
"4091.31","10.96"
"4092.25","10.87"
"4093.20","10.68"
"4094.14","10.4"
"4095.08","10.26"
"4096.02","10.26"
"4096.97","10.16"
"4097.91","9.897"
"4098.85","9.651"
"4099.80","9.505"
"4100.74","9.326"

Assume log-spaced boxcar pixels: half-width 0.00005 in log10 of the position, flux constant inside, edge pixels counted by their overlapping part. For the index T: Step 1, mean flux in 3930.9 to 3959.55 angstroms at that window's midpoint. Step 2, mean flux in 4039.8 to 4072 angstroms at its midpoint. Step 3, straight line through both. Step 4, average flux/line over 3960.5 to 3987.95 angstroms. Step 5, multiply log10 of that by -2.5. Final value 0.12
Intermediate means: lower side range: 5.34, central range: 5.74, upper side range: 9.15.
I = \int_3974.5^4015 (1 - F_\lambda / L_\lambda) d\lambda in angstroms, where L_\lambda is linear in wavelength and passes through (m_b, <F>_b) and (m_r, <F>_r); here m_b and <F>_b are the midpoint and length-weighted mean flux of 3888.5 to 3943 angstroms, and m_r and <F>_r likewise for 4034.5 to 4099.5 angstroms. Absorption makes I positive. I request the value -3.4 angstroms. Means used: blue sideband 6.1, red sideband 9.52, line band 8.57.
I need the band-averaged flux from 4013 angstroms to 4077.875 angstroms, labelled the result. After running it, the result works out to 9.33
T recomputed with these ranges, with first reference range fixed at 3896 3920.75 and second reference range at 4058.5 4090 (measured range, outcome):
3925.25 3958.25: 0.44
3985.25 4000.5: -0.04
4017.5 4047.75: -0.07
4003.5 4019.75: -0.09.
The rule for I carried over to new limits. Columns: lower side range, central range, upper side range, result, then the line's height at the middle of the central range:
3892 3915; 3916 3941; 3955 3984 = 7.4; 6.82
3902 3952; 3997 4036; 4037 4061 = -4.3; 8.45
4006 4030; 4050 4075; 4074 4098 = 1.7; 9.87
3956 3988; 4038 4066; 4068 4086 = -2.4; 8.6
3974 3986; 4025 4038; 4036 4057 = -0.9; 8.91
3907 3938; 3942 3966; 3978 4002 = 1.6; 7.17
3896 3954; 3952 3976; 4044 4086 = 5.7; 7.01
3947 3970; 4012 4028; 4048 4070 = -3.2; 8.01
